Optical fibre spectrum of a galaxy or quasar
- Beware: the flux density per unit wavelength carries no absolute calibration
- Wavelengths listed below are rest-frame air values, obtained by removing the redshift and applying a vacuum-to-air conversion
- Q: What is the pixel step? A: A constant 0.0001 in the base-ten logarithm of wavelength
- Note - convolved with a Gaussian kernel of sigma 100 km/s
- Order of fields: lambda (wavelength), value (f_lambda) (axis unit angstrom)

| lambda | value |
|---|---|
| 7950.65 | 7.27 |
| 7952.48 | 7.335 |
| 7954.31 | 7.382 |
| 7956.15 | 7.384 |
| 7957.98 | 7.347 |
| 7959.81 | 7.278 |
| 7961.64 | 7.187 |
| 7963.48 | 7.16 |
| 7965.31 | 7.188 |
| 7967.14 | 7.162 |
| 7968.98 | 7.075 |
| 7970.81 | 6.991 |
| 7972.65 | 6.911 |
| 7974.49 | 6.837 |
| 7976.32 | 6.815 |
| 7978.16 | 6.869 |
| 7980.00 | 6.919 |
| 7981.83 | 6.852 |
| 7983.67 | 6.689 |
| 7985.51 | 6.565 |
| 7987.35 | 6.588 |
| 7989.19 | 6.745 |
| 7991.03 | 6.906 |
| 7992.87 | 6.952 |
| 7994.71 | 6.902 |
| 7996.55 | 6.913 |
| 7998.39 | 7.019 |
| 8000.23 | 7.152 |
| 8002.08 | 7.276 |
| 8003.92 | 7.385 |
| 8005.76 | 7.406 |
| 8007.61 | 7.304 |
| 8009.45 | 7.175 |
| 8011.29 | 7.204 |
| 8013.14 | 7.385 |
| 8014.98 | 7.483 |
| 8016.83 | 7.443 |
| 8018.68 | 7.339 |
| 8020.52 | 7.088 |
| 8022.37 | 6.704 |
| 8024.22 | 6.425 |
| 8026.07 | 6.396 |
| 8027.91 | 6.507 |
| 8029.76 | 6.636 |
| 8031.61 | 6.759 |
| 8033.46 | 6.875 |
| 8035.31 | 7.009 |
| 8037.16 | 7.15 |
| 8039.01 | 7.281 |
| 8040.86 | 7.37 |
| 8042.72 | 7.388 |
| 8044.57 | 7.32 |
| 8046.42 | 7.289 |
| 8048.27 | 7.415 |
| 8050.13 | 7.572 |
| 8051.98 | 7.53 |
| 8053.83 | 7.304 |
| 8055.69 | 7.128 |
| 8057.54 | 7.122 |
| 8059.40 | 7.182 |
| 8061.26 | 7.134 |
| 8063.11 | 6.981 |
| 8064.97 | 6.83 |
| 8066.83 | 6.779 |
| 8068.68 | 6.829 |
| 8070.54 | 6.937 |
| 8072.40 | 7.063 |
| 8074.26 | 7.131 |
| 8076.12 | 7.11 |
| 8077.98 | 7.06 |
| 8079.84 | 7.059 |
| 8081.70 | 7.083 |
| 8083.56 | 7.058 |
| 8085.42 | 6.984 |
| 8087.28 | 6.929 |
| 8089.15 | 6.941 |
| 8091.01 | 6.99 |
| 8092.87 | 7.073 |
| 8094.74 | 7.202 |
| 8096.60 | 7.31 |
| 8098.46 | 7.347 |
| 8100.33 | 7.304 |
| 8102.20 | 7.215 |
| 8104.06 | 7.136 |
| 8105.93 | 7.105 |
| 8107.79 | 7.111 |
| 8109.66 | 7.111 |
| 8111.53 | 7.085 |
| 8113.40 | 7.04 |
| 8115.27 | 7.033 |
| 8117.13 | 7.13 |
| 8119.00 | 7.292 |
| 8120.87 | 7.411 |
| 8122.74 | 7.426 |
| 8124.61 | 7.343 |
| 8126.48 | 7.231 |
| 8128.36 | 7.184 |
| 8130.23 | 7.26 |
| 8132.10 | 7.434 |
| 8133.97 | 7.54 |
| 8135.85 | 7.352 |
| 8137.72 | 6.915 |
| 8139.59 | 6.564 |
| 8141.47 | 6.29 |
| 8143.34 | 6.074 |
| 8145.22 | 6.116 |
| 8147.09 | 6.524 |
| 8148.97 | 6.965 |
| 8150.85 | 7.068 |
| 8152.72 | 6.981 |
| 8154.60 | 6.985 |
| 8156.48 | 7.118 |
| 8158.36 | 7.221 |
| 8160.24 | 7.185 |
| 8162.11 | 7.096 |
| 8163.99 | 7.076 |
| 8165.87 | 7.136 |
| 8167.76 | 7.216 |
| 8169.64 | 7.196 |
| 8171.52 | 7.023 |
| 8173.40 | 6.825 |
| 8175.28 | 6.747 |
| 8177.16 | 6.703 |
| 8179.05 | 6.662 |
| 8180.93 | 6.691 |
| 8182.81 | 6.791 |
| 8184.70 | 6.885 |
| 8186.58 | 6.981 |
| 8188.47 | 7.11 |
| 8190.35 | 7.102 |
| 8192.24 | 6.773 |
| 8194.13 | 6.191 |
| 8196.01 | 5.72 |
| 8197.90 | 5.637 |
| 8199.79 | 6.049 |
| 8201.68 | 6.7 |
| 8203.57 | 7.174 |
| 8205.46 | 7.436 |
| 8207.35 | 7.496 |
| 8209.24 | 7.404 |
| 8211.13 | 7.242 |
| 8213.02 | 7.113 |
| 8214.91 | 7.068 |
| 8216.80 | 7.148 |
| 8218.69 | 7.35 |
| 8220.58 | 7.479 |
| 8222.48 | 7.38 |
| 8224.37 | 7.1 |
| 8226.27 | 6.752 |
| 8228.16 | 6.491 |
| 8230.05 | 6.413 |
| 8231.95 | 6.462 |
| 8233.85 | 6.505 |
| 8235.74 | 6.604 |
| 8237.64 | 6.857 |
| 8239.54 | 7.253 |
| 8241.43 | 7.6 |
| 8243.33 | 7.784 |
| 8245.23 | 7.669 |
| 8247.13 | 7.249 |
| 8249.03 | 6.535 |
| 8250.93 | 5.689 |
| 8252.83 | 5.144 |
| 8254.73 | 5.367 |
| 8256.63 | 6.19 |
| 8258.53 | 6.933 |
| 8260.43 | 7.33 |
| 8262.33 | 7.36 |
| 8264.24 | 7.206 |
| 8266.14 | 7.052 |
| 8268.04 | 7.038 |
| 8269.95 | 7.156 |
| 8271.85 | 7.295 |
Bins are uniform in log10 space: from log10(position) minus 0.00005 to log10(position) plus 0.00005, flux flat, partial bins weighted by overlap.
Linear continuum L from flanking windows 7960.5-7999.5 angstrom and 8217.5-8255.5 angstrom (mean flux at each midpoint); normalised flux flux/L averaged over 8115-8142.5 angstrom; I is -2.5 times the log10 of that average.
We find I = -0.05 mag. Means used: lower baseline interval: 6.92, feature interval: 7.16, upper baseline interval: 6.79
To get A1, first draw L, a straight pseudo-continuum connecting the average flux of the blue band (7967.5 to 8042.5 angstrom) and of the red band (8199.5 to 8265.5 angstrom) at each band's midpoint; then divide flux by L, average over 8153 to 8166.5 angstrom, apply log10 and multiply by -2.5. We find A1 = -0.03 mag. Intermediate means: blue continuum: 6.99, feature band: 7.11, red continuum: 6.91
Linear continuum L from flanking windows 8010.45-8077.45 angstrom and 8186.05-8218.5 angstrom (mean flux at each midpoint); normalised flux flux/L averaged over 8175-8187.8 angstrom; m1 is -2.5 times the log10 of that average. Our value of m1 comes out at 0.02 mag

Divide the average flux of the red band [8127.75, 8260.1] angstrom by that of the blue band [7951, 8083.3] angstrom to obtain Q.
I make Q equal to 1.0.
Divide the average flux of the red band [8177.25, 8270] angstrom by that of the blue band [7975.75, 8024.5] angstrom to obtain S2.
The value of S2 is 0.97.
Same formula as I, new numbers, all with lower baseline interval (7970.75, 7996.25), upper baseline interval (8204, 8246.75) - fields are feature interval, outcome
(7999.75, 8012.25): -0.065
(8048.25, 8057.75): -0.069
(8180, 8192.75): 0.025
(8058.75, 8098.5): -0.016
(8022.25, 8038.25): 0.024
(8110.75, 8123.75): -0.034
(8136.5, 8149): 0.087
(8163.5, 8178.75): 0.013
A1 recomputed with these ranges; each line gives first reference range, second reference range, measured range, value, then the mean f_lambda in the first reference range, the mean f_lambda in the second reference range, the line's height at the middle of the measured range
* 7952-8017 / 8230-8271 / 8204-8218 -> -0.07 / 7.08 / 6.8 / 6.84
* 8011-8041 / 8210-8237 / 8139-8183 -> 0.02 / 6.99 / 6.94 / 6.95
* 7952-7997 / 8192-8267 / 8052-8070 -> -0.02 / 7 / 6.82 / 6.94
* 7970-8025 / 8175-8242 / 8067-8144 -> -0.02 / 7.01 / 6.86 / 6.93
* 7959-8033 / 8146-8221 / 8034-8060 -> -0.05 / 6.99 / 6.93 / 6.97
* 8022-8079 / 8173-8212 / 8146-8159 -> -0.02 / 7.04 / 6.78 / 6.85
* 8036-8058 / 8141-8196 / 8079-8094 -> 0.02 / 7.32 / 6.84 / 7.17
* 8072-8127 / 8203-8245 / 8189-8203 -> 0.12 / 7.14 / 7.11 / 7.11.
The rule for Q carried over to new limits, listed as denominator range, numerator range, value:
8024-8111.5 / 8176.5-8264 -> 0.96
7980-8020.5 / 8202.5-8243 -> 1.00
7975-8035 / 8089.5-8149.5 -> 1.02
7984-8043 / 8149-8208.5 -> 0.98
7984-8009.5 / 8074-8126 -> 1.02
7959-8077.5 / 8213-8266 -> 0.97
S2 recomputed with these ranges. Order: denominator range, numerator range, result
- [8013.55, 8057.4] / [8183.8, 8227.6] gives 0.97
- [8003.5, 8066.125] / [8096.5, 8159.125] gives 0.99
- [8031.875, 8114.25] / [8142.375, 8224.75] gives 0.97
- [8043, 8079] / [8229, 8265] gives 0.94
